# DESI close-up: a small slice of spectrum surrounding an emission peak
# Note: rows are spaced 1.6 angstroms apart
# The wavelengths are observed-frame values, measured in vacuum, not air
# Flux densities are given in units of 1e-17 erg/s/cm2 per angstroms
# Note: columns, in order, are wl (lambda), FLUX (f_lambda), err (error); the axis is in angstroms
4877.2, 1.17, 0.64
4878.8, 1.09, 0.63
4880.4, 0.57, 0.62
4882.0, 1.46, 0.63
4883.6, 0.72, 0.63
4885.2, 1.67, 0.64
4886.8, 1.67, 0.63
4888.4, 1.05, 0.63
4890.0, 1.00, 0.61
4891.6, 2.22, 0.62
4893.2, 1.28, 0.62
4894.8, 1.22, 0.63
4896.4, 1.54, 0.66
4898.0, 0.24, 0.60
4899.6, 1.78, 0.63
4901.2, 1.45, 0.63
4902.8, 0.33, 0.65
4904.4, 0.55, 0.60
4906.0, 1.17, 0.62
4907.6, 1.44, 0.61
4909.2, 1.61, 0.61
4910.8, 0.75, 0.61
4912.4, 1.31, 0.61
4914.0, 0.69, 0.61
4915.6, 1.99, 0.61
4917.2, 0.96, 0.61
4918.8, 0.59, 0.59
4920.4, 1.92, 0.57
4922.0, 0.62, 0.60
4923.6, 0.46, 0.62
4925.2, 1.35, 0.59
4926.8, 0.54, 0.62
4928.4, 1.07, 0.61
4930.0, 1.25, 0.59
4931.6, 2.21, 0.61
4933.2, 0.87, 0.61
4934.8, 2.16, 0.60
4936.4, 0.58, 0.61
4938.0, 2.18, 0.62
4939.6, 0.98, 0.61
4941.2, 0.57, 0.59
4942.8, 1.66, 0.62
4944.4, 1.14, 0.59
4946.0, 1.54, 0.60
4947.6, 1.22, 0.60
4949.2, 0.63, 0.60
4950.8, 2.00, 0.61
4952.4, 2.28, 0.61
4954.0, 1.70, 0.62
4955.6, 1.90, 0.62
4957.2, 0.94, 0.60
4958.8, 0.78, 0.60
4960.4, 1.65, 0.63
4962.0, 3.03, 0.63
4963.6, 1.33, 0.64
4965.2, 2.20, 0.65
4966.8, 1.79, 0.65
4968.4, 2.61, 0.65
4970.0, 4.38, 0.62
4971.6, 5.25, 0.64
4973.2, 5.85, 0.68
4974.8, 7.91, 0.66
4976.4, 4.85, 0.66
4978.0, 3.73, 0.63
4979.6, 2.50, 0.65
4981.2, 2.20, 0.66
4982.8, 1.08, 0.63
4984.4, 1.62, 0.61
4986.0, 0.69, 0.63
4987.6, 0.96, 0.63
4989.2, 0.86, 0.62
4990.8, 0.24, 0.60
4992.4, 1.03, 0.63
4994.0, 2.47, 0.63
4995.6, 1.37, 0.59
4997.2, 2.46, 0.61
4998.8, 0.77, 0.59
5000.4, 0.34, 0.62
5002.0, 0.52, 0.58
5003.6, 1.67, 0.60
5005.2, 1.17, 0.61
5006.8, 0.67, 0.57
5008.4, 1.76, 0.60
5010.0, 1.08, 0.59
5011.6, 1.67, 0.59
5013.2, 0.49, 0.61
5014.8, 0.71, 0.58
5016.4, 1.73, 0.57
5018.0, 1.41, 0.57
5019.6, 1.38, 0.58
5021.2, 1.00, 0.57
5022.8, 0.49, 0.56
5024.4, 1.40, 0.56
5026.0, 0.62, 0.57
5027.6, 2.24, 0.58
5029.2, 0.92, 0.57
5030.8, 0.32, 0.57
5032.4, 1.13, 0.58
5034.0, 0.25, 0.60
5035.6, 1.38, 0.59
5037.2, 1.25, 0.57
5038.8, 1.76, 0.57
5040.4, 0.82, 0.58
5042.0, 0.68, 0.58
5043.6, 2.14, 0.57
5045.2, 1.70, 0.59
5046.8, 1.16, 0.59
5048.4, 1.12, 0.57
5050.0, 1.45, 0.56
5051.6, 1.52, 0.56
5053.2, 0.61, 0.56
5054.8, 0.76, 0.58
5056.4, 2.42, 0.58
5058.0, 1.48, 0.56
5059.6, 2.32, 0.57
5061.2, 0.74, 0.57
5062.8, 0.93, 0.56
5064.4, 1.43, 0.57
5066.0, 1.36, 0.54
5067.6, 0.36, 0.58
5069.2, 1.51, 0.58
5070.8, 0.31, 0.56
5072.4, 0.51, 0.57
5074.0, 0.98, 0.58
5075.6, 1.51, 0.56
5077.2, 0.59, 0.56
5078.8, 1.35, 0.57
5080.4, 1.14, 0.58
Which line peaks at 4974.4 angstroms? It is [O II] 3727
